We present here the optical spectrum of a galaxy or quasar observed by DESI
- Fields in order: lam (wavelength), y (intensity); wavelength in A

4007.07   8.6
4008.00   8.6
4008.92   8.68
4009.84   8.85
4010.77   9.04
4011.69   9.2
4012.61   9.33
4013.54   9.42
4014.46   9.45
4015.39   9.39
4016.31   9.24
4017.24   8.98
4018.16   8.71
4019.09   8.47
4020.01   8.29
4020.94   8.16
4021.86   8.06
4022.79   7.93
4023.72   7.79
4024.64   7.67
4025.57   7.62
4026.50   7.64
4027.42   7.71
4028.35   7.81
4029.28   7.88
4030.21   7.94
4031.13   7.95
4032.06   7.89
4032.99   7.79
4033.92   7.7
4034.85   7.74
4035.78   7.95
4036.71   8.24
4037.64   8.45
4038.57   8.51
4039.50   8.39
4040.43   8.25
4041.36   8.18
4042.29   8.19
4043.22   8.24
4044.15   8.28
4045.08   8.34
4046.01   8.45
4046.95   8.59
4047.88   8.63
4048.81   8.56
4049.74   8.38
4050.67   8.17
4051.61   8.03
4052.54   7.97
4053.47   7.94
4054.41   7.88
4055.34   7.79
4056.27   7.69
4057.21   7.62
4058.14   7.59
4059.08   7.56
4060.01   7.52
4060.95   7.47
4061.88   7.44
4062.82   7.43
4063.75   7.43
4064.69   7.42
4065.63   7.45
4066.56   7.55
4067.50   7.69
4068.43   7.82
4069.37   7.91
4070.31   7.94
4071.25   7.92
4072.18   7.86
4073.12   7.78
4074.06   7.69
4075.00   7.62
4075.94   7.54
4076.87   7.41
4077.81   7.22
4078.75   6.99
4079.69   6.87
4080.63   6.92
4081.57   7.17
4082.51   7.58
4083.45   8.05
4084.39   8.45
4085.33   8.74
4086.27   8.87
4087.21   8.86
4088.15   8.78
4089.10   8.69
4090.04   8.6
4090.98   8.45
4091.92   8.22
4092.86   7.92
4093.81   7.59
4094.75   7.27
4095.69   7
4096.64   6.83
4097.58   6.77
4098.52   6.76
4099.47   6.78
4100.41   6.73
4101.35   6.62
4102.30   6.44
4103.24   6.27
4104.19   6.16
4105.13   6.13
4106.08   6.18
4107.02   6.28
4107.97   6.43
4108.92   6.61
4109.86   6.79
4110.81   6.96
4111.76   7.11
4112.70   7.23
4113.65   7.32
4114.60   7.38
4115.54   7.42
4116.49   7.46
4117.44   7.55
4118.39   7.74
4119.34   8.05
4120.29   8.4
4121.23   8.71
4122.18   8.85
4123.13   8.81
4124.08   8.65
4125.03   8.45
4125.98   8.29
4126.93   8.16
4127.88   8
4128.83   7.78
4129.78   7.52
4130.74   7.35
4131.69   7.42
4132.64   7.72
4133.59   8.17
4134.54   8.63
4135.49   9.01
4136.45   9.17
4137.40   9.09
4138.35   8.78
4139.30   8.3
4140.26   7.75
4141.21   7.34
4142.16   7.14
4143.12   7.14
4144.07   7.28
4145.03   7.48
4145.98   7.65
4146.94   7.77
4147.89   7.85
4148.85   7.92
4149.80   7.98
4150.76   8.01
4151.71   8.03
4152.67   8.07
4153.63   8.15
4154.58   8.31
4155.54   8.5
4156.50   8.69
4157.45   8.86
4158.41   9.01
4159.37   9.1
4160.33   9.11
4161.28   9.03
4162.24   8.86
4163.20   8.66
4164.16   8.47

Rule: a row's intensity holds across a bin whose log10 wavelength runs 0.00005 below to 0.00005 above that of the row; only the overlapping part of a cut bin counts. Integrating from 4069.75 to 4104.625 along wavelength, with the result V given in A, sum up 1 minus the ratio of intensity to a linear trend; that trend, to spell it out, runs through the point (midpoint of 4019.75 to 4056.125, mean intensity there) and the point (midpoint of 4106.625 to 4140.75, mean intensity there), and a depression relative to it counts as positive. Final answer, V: 1.8 A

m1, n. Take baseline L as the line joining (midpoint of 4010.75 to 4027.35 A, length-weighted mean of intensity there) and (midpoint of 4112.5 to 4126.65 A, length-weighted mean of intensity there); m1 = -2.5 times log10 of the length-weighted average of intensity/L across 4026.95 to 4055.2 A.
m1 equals 0.04 mag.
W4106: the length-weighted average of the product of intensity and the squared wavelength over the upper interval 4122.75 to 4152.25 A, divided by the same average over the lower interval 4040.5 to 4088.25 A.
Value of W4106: 1.1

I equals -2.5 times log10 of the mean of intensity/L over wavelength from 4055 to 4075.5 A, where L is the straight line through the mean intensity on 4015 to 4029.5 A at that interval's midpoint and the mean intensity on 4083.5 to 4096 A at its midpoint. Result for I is 0.083 mag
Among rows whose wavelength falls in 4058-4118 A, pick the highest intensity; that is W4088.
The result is 8.87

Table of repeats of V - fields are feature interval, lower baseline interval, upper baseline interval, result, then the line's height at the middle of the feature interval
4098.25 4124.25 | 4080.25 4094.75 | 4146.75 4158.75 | 3.18 A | 8.2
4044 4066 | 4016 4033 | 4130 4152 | 0.40 A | 8.04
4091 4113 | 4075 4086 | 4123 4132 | 2.59 A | 7.78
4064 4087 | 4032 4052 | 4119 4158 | 1.40 A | 8.2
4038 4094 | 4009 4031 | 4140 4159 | 2.31 A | 8.28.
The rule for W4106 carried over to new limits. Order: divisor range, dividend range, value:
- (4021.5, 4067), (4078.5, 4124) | 0.97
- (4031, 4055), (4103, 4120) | 0.88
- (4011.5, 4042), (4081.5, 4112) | 0.92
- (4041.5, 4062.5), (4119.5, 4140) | 1.08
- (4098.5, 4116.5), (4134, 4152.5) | 1.21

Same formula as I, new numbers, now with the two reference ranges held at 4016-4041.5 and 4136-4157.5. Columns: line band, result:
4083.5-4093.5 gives -0.06 mag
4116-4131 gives -0.01 mag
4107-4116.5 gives 0.15 mag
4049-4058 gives 0.02 mag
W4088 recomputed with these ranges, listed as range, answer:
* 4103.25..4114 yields 7.32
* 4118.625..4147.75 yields 9.17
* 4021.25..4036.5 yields 8.06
